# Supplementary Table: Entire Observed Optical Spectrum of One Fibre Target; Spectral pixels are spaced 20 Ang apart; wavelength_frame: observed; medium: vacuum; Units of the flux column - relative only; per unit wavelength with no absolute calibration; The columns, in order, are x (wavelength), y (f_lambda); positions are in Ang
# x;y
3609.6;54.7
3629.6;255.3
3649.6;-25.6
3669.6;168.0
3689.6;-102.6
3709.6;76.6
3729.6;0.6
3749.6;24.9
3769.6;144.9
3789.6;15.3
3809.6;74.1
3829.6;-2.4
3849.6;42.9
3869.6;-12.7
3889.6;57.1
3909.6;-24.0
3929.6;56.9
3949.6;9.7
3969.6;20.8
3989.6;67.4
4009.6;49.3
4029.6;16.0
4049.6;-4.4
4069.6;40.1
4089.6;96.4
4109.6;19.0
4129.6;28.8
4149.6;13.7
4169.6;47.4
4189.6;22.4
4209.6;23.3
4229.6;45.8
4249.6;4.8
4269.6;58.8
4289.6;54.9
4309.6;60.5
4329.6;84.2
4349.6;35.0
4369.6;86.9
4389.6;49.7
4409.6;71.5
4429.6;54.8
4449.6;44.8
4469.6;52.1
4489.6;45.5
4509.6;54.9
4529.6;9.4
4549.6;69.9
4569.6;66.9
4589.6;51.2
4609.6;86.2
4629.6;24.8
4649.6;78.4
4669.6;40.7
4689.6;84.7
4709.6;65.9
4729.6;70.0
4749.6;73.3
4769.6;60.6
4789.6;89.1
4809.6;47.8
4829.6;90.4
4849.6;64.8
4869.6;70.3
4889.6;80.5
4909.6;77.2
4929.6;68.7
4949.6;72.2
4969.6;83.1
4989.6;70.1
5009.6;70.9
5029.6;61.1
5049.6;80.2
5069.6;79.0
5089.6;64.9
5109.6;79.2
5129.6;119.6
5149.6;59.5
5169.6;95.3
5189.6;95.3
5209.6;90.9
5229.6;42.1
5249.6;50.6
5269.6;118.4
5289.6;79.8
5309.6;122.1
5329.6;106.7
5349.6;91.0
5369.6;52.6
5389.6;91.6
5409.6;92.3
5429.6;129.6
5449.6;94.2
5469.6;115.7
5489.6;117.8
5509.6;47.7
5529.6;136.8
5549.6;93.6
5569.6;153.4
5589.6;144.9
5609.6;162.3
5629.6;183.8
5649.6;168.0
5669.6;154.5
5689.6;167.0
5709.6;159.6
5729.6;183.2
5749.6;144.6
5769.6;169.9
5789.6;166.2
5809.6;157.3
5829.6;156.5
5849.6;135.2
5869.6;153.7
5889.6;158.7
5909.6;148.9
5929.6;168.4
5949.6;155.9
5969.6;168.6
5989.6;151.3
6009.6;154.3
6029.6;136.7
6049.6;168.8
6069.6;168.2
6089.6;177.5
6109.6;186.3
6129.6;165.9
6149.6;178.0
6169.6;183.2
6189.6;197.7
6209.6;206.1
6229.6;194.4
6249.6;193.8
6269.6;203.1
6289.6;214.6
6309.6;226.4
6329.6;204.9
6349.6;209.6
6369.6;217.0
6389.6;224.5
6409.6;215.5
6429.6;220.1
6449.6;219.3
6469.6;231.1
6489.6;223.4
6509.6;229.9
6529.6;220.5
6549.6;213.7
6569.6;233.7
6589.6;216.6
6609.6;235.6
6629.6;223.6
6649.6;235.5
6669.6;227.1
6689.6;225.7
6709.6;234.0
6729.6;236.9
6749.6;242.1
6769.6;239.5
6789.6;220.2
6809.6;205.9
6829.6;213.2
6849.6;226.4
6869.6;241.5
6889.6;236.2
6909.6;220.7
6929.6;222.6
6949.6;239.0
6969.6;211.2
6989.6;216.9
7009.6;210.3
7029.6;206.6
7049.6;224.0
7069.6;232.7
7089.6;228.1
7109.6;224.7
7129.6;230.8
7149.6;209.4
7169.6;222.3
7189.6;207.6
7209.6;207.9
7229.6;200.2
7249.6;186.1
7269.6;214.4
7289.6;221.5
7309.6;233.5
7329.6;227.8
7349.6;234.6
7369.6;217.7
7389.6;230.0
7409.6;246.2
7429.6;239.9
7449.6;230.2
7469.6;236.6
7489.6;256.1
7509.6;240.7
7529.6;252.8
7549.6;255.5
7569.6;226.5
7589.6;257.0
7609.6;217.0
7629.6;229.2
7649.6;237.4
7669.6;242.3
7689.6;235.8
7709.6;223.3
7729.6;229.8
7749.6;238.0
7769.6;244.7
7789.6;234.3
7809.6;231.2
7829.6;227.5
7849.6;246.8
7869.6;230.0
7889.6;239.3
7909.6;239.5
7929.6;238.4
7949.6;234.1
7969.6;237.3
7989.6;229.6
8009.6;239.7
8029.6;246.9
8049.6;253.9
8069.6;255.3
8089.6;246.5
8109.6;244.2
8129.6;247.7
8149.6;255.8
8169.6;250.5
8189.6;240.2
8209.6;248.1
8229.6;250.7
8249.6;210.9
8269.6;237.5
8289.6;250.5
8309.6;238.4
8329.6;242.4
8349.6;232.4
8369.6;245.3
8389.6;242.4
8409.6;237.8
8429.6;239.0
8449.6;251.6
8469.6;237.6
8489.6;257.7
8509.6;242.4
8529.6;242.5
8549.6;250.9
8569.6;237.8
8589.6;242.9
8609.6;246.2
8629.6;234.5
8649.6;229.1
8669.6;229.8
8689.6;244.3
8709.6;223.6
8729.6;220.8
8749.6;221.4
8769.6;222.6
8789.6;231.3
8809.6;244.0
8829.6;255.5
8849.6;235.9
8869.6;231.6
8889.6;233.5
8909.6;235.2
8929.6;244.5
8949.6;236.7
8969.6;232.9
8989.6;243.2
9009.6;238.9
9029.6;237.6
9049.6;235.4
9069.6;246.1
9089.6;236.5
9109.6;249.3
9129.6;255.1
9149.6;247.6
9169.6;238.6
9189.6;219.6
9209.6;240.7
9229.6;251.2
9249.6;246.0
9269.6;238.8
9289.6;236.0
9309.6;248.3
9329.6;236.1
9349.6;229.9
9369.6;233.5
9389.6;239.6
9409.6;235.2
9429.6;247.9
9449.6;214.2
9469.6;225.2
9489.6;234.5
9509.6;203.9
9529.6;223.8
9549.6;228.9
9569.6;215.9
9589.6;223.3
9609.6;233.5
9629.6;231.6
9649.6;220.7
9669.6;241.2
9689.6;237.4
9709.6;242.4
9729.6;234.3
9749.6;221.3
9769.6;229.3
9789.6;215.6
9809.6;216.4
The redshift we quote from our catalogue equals 0.40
